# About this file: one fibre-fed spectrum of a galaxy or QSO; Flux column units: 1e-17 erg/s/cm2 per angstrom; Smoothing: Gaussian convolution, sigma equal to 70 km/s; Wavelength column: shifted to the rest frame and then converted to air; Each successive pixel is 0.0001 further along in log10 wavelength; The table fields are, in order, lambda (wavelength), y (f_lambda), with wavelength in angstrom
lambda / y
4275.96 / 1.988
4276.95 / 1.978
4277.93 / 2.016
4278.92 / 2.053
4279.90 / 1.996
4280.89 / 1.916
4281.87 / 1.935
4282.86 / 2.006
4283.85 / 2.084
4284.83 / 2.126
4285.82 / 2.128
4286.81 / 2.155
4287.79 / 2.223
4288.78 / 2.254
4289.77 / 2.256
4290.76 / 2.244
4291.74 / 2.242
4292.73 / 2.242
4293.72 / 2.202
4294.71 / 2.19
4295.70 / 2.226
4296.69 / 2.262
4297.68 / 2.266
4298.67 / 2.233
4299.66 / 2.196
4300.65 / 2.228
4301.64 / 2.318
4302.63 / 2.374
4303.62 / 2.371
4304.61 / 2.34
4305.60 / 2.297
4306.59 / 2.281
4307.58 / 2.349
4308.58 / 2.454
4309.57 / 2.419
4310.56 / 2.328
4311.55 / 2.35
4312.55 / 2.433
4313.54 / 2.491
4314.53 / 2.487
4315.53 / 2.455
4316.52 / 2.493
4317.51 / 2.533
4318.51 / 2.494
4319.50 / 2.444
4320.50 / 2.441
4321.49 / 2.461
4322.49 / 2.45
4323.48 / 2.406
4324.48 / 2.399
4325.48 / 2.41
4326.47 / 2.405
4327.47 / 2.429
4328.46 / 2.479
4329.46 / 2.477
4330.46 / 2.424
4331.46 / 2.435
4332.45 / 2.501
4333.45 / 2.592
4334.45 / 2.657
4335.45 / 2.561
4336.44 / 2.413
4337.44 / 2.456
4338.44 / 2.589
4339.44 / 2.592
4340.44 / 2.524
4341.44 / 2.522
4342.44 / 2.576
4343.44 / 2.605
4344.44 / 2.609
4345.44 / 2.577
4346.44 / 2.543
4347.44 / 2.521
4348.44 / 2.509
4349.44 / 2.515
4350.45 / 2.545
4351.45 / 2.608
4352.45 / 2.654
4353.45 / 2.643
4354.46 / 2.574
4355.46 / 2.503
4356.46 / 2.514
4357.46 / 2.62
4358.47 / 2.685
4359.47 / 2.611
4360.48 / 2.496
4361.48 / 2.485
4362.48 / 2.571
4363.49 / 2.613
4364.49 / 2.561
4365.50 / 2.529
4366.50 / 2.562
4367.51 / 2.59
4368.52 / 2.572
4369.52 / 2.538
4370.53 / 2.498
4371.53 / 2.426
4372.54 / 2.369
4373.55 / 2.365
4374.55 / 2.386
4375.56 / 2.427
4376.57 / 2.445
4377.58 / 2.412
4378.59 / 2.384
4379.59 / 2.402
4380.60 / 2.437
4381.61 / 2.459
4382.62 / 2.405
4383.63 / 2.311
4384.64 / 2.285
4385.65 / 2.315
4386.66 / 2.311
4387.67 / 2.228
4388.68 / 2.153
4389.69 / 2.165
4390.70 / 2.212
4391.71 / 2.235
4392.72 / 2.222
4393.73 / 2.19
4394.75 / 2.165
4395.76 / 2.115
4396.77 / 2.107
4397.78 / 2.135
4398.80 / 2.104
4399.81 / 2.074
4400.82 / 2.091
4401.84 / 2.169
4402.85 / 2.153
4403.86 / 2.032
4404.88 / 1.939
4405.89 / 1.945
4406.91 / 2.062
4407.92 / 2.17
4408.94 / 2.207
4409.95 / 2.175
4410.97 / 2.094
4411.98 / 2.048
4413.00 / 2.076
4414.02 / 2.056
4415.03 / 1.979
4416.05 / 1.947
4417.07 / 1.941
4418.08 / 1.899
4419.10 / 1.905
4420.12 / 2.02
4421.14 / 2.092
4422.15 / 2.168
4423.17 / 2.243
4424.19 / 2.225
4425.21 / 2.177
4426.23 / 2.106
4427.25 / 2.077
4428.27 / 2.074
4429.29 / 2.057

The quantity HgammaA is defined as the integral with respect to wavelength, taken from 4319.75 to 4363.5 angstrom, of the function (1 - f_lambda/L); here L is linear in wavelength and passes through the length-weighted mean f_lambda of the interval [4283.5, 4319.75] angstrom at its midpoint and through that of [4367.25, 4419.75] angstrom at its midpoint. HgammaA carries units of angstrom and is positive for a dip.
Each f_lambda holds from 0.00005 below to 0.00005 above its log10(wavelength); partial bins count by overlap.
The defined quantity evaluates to -5.0 angstrom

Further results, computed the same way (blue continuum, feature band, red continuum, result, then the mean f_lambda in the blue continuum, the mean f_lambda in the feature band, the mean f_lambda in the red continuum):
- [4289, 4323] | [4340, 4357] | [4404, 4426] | -2.5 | 2.35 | 2.56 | 2.06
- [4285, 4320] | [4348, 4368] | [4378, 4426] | -3.1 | 2.32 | 2.57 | 2.15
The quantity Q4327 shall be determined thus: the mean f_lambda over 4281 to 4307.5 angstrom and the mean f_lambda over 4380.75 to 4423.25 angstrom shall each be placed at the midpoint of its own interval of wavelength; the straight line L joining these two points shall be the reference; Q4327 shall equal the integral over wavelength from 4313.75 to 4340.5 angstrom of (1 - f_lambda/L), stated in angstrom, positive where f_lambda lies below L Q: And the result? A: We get -3.5 angstrom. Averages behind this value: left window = 2.22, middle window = 2.48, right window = 2.13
